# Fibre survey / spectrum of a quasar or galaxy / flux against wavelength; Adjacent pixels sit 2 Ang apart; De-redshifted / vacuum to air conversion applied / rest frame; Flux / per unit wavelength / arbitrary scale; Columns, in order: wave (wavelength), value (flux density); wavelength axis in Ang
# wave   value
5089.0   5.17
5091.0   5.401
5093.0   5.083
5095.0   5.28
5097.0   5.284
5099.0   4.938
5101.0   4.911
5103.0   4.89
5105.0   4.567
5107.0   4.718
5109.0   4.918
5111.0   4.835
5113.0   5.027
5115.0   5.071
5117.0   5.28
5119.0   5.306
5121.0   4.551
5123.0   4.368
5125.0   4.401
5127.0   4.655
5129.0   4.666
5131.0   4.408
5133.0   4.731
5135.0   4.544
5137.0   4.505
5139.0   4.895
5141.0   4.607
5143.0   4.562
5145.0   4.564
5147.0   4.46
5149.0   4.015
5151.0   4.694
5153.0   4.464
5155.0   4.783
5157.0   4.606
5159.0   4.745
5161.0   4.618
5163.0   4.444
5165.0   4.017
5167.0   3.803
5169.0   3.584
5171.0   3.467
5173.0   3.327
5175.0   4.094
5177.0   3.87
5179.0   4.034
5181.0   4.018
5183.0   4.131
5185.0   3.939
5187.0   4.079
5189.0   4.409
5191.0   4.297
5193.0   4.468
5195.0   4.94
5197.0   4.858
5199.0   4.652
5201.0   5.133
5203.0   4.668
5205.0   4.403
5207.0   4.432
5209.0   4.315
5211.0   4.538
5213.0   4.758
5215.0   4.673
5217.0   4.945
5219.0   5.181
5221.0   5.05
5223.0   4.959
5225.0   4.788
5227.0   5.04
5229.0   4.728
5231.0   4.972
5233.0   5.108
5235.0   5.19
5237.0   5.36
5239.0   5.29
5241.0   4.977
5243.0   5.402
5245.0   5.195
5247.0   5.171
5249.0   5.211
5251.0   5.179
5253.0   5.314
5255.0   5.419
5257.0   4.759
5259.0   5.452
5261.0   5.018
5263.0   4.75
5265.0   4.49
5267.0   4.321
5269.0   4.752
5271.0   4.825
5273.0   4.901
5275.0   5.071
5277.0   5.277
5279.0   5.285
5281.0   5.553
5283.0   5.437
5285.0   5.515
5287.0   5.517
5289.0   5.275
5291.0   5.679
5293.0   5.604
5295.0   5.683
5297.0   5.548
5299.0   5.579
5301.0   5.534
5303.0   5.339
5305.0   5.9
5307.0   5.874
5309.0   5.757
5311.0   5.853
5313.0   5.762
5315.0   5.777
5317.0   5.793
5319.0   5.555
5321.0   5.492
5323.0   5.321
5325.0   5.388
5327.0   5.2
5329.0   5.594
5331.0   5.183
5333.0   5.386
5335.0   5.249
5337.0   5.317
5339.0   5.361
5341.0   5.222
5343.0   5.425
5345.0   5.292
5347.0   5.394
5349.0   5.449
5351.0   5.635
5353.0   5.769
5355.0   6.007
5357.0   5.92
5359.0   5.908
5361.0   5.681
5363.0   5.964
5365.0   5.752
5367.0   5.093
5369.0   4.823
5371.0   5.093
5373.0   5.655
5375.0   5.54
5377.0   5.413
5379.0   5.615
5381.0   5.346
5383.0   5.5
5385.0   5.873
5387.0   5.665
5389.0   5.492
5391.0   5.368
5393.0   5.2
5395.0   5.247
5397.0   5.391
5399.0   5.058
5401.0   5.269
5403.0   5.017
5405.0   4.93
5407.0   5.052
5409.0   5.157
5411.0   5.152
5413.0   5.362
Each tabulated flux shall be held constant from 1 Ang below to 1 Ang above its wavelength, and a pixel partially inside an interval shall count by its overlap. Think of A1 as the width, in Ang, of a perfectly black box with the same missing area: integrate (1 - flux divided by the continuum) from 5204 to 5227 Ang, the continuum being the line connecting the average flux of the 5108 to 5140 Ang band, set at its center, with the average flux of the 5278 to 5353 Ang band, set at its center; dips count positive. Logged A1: 1.7 Ang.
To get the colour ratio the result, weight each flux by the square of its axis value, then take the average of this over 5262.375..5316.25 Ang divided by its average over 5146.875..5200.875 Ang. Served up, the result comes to 1.32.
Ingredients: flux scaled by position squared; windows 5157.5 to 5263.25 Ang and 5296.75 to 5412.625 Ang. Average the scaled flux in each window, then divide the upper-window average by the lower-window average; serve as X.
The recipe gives 1.24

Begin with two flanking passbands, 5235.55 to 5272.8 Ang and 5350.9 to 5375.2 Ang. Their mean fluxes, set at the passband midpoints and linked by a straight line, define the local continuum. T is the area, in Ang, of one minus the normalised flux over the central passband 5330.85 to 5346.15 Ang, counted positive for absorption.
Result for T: 0.5 Ang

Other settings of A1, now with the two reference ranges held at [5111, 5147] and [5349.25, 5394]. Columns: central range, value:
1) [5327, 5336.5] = 0.1 Ang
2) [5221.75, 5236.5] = 0.2 Ang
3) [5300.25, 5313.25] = -0.9 Ang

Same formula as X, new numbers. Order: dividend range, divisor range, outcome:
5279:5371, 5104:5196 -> 1.33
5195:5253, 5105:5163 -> 1.10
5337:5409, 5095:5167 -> 1.27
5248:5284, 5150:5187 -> 1.27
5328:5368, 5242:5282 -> 1.13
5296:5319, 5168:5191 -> 1.52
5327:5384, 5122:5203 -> 1.35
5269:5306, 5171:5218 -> 1.28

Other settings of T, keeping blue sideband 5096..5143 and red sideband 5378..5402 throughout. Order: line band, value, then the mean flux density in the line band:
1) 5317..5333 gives -0.46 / 5.42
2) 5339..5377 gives -1.31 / 5.53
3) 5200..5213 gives 1.02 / 4.6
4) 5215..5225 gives 0.09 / 4.97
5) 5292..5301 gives -0.69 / 5.6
